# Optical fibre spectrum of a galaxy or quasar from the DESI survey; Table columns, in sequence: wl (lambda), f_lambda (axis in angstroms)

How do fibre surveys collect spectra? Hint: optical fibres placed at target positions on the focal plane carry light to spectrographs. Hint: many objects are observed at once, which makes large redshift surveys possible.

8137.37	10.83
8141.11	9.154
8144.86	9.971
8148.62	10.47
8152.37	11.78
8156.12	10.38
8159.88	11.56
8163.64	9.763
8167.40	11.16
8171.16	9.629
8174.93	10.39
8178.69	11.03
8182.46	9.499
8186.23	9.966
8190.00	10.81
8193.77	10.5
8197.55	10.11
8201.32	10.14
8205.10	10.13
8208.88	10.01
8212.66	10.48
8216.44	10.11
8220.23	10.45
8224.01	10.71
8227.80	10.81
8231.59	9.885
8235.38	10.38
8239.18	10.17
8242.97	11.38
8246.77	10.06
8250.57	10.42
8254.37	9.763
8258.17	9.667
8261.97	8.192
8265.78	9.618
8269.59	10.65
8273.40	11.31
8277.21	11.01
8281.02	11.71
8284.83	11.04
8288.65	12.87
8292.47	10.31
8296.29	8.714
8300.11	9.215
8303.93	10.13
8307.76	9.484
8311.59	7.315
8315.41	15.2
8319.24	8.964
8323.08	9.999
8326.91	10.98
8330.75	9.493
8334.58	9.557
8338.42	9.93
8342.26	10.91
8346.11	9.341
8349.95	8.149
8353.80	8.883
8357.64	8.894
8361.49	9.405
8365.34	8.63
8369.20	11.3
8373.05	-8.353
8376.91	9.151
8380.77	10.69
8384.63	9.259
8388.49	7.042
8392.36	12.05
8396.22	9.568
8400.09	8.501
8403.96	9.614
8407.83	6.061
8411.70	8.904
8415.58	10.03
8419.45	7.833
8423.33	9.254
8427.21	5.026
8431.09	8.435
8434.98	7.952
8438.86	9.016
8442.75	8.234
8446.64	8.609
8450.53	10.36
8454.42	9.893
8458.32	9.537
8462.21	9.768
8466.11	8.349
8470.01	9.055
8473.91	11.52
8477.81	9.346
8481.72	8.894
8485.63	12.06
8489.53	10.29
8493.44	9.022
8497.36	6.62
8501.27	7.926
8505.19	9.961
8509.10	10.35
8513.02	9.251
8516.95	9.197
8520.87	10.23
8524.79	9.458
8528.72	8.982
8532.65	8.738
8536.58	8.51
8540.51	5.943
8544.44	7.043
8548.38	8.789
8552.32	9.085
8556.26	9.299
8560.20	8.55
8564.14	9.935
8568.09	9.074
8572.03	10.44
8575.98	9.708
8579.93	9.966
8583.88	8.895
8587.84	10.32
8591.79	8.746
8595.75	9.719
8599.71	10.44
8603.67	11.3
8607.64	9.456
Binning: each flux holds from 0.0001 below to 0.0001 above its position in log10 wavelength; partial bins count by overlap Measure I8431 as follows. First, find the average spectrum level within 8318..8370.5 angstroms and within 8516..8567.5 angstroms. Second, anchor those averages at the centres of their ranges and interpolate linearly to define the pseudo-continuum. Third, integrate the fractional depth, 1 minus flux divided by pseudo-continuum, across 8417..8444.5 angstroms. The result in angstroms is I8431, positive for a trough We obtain 3.6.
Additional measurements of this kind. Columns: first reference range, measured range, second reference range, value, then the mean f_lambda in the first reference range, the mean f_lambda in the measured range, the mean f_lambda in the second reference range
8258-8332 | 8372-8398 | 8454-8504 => 6.0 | 10.3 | 7.57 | 9.4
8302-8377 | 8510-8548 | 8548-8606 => 3.3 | 8.86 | 8.65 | 9.64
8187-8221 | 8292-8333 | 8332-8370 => -1.3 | 10.3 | 9.97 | 9.45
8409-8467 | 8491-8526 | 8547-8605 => 0.2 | 8.72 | 9.12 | 9.61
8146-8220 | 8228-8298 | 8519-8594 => -2.1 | 10.4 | 10.4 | 9.04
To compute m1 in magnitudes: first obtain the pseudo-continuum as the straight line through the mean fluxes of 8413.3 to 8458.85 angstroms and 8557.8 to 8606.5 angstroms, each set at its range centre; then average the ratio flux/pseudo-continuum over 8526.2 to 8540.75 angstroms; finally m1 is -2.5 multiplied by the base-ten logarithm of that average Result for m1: 0.13 mag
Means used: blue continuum 8.66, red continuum 9.75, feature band 8.34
